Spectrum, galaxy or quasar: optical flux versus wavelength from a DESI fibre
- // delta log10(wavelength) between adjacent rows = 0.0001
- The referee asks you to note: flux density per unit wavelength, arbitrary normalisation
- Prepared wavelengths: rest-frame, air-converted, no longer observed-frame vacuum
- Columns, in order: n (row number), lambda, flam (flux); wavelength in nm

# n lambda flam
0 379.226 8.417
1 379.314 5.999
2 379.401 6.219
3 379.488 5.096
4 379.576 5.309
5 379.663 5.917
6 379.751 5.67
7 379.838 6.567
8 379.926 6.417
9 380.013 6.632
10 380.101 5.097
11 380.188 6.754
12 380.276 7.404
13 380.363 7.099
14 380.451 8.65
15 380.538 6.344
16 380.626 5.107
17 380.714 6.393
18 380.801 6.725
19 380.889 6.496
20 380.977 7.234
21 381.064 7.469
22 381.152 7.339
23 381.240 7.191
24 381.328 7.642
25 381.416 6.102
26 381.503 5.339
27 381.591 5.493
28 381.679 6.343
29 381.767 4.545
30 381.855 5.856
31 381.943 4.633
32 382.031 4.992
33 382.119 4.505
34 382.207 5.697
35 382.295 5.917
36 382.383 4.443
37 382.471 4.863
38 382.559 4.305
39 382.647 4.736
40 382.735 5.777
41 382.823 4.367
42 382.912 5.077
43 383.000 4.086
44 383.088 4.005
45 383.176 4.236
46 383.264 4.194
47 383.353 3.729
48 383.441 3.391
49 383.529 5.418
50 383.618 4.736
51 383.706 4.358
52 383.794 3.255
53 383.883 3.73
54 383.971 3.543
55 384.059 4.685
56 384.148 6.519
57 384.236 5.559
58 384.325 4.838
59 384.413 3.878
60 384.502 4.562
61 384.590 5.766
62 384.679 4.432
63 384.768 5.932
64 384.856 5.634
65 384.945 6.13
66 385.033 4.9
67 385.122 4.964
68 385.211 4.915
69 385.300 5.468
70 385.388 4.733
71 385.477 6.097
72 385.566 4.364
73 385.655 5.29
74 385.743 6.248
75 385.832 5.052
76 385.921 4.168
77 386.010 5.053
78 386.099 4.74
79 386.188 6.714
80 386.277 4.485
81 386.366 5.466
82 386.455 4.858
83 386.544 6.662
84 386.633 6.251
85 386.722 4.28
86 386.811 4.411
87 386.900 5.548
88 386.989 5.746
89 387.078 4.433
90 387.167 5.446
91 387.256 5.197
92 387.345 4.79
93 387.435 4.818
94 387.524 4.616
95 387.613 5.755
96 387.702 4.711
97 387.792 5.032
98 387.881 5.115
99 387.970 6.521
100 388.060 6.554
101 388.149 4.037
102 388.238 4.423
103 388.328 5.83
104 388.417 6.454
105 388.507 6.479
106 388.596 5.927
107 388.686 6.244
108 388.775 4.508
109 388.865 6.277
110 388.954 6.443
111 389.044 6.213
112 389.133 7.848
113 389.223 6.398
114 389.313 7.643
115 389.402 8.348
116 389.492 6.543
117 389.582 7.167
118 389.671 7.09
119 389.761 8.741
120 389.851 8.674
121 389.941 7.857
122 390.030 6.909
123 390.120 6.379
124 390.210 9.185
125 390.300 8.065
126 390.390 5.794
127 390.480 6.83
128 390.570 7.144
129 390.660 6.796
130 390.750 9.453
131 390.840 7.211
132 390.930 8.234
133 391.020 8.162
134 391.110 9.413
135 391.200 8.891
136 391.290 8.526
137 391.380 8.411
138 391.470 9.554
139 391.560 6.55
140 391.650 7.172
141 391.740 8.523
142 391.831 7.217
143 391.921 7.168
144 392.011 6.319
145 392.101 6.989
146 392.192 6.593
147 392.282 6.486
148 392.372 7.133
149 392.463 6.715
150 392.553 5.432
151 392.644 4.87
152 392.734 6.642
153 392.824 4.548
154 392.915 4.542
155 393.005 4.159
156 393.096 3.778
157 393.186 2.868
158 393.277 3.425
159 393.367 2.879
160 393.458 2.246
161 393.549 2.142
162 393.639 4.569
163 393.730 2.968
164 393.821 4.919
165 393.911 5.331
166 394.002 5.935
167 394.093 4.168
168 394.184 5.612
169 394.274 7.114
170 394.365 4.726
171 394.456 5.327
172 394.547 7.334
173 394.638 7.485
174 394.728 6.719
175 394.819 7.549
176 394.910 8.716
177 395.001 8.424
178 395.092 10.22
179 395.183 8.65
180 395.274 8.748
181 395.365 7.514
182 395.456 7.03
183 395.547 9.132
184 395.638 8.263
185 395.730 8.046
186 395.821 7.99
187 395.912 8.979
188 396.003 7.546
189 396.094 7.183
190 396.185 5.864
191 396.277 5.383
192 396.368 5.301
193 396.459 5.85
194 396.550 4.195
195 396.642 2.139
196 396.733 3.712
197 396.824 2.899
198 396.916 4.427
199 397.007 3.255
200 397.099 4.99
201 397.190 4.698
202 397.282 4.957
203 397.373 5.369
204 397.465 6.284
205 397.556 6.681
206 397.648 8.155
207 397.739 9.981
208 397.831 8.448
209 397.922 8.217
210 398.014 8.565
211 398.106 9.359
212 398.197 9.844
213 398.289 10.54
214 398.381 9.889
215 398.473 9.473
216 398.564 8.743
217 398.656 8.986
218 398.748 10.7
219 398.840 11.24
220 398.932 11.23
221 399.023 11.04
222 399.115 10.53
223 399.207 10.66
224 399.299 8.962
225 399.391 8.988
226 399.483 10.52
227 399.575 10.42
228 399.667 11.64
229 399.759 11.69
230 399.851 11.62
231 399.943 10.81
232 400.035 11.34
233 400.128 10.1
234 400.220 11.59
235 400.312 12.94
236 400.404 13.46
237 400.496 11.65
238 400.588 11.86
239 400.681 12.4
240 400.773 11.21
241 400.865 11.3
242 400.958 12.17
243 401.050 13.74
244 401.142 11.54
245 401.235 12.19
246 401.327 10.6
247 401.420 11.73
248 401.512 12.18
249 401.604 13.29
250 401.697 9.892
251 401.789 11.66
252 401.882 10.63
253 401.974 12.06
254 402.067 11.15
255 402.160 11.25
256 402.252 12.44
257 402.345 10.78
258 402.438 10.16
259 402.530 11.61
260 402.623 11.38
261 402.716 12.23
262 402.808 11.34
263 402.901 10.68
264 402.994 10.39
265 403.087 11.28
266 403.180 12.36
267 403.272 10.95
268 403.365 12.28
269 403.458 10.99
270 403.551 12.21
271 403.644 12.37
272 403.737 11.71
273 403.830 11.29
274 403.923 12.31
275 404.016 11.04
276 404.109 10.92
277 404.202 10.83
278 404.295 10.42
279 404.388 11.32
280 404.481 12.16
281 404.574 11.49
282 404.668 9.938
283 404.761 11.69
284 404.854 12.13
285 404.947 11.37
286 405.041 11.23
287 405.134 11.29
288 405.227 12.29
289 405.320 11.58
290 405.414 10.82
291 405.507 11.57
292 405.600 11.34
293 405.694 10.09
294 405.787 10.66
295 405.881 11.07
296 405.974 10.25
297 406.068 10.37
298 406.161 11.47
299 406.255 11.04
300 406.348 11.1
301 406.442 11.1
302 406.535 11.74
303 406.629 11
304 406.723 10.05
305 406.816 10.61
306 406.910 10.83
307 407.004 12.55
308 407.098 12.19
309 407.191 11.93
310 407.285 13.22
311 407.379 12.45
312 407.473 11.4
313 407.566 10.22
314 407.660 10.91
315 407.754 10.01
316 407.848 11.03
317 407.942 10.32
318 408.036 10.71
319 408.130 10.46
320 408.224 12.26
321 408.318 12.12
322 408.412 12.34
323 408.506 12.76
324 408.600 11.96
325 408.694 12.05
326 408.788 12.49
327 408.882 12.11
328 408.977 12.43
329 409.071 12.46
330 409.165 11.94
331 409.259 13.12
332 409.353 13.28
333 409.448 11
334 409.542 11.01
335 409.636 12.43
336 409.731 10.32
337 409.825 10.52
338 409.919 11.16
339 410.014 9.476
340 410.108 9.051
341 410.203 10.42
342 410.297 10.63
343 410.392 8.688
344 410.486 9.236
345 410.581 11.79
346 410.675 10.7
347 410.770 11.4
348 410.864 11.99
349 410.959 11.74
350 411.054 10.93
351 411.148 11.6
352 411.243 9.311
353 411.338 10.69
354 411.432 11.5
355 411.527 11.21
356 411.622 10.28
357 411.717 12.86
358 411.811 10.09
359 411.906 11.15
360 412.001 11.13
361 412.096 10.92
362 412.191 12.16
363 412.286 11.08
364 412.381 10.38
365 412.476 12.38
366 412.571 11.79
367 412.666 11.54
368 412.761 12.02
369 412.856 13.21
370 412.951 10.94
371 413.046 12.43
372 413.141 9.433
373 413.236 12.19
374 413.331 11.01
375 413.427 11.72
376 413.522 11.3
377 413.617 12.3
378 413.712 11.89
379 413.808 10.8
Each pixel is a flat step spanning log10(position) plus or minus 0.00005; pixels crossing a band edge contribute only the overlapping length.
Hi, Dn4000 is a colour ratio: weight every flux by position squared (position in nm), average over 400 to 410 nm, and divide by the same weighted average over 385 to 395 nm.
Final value 2.0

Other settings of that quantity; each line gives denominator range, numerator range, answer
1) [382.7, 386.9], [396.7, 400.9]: 2.03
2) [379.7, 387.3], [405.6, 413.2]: 2.39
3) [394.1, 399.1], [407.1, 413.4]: 1.64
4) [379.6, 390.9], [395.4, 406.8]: 1.90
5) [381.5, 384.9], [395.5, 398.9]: 1.61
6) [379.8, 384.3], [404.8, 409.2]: 2.36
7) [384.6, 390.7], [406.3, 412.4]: 2.12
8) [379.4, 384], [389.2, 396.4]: 1.30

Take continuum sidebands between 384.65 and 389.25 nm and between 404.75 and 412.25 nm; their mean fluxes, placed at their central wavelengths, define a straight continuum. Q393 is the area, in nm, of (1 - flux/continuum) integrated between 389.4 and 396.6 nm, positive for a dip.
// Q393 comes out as 0.31 nm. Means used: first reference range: 5.44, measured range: 6.69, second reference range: 11.3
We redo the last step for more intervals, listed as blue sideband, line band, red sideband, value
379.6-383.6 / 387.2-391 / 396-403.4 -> 0.423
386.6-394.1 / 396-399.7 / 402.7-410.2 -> 0.404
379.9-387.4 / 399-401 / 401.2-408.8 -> -0.250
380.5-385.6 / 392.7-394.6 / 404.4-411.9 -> 0.793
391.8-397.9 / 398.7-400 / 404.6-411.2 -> -0.484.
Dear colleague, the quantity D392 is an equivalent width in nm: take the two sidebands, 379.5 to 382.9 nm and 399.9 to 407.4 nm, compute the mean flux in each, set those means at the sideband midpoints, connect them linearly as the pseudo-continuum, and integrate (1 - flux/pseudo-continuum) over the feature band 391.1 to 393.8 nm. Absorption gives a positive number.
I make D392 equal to 0.88 nm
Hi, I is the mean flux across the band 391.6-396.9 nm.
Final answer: 6.02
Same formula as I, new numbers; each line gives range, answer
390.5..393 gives 7.16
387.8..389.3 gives 5.97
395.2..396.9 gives 6.43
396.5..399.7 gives 7.98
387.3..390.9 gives 6.53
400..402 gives 11.8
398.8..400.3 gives 10.8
